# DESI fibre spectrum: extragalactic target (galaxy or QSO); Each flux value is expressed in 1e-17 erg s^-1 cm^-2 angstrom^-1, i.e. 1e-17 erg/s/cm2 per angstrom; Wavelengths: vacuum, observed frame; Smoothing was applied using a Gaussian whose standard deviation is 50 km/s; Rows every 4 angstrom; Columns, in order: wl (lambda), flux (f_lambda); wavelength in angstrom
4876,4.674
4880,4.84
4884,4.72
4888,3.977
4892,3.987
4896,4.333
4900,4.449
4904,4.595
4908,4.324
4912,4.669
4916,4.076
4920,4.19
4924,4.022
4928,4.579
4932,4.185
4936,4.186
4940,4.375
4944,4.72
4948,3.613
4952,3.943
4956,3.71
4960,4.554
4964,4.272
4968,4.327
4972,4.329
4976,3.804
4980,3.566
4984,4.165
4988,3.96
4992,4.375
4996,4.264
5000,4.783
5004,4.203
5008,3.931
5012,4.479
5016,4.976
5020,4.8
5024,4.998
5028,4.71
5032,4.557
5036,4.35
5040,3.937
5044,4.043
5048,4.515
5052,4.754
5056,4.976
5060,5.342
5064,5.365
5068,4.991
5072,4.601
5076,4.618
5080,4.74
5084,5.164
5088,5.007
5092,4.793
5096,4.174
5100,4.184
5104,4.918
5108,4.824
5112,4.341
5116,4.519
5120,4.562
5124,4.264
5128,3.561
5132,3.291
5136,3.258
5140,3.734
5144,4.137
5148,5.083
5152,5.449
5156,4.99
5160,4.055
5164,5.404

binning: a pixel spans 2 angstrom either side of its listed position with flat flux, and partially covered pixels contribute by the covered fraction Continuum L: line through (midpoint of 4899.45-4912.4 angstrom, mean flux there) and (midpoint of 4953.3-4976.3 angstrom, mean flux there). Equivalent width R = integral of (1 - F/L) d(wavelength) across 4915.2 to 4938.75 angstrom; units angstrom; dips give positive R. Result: 0.9 angstrom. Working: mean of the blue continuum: 4.5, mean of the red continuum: 4.19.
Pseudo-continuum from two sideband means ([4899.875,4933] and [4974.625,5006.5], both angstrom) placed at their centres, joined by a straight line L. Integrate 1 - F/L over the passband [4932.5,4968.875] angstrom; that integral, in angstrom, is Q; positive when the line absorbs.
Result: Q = 0.6 angstrom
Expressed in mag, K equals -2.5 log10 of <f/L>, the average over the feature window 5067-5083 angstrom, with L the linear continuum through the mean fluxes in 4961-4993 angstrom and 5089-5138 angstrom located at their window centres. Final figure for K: -0.13 mag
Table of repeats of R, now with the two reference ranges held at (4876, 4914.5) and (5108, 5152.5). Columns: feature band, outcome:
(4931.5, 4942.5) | 0.29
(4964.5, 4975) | 0.22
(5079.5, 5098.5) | -2.39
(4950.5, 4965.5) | 0.86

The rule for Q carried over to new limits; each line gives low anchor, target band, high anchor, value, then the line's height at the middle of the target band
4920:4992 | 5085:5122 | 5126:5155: -4.4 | 4.11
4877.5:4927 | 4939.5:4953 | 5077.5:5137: 0.6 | 4.36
